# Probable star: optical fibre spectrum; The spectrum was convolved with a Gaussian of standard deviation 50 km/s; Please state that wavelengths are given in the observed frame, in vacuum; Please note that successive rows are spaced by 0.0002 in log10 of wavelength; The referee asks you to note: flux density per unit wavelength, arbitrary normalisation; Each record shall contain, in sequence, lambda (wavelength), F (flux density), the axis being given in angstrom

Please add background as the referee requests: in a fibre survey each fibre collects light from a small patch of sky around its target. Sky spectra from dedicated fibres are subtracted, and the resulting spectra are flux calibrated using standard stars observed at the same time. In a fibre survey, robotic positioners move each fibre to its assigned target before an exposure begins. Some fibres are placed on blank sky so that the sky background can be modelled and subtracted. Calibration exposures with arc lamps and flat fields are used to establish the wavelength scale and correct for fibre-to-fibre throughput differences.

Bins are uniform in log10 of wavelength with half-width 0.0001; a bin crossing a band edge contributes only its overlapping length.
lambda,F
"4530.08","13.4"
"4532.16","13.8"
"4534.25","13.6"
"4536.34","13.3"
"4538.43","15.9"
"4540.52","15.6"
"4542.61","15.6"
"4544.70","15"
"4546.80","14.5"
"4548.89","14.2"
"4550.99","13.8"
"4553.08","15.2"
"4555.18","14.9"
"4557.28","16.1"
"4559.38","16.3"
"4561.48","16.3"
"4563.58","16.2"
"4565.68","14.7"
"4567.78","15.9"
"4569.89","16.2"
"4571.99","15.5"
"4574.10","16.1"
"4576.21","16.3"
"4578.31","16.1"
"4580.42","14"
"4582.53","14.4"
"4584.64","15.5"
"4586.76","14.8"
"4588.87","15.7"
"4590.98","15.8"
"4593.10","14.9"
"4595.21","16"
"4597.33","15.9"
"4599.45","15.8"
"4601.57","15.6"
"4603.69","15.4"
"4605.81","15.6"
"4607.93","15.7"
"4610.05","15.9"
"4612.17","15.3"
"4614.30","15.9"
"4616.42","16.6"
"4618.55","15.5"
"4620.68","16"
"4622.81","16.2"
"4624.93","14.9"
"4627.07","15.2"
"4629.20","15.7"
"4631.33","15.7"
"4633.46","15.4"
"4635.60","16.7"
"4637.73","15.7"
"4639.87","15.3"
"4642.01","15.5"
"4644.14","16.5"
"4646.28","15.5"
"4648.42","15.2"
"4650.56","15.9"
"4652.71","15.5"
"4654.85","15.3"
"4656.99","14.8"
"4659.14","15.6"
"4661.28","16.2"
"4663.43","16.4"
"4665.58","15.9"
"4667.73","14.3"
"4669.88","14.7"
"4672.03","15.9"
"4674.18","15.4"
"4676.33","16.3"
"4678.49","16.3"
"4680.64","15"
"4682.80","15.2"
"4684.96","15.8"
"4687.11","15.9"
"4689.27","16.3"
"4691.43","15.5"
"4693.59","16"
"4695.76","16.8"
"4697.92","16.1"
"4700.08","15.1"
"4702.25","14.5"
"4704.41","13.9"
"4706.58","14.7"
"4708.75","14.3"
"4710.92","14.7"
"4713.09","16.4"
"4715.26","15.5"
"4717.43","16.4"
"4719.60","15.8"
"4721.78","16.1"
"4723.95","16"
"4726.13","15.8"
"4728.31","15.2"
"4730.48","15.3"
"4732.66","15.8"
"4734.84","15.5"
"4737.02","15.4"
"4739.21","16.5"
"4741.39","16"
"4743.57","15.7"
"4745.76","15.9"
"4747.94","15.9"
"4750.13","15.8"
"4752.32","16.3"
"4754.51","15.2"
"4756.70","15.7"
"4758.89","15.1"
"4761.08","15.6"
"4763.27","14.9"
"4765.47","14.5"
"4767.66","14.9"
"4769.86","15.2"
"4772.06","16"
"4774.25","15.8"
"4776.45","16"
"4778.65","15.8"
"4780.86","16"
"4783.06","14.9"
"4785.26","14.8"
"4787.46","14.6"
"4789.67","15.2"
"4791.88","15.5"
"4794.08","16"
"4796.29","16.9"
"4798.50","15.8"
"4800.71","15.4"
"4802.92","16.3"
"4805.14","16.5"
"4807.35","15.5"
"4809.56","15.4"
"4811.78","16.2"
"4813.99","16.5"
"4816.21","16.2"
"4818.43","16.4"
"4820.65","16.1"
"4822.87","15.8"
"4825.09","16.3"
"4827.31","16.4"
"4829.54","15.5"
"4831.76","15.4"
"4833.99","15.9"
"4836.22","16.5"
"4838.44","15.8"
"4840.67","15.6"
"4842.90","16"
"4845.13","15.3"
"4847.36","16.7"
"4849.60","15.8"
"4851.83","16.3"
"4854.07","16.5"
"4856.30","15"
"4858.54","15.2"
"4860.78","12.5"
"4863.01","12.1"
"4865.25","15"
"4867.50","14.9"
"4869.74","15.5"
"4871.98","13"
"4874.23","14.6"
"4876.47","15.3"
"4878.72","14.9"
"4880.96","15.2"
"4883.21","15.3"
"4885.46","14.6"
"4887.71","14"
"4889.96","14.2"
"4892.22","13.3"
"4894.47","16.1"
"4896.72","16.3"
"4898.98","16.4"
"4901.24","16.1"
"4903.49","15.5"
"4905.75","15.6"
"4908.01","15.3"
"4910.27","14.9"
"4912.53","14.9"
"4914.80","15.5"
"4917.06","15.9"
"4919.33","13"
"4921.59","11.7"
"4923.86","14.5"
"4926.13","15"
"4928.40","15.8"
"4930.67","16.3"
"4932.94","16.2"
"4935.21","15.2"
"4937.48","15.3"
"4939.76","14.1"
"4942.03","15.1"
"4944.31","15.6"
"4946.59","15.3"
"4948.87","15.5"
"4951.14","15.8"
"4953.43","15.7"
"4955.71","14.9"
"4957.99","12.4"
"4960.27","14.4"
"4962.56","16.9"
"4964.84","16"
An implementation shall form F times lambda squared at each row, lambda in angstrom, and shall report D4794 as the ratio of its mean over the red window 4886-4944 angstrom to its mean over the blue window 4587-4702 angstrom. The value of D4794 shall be 1.1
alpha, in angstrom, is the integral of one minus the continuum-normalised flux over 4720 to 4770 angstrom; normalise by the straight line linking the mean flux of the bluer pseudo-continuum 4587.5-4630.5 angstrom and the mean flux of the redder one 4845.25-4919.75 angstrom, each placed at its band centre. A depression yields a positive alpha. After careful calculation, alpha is -0.8 angstrom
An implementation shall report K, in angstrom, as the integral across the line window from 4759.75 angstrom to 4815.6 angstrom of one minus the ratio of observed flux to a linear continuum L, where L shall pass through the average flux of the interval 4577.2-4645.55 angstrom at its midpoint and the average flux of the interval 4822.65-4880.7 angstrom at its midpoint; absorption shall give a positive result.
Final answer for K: -0.9 angstrom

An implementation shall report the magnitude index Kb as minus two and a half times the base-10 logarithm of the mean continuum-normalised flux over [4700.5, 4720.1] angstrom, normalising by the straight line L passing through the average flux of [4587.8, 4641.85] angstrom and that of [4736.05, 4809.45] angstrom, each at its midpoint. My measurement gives 0.038 mag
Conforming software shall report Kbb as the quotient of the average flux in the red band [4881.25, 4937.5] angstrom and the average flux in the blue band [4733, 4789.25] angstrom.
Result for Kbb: 0.97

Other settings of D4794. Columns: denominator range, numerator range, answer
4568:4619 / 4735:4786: 1.07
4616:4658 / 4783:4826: 1.09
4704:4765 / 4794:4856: 1.07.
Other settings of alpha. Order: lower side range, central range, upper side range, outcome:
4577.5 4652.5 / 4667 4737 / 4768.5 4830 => 0.8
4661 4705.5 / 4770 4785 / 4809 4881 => -0.2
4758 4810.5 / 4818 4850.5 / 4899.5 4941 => -1.3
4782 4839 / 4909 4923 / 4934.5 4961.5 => 0.8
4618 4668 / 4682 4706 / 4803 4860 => 0.3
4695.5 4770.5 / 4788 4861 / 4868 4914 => -3.0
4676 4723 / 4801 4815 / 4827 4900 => -0.7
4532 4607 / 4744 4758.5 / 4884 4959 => -0.6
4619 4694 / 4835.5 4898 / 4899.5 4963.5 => 0.7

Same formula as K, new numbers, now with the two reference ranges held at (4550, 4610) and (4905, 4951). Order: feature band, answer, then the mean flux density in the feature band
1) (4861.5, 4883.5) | 0.9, 14.5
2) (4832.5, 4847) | -0.7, 15.9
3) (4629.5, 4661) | -0.4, 15.6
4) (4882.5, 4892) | 0.5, 14.4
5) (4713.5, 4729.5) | -0.5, 15.9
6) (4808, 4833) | -1.3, 16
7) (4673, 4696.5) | -0.7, 15.8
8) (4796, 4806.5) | -0.6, 16.1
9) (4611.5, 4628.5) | -0.3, 15.7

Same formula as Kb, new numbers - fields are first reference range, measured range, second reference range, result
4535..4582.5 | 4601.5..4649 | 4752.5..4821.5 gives -0.02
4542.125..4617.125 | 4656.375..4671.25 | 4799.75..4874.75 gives 0.00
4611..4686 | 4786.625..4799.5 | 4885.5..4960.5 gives -0.03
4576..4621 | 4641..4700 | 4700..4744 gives -0.01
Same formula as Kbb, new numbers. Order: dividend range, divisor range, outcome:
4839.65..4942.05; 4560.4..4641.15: 0.96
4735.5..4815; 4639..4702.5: 1.00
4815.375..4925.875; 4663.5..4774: 0.98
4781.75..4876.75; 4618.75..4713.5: 1.00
